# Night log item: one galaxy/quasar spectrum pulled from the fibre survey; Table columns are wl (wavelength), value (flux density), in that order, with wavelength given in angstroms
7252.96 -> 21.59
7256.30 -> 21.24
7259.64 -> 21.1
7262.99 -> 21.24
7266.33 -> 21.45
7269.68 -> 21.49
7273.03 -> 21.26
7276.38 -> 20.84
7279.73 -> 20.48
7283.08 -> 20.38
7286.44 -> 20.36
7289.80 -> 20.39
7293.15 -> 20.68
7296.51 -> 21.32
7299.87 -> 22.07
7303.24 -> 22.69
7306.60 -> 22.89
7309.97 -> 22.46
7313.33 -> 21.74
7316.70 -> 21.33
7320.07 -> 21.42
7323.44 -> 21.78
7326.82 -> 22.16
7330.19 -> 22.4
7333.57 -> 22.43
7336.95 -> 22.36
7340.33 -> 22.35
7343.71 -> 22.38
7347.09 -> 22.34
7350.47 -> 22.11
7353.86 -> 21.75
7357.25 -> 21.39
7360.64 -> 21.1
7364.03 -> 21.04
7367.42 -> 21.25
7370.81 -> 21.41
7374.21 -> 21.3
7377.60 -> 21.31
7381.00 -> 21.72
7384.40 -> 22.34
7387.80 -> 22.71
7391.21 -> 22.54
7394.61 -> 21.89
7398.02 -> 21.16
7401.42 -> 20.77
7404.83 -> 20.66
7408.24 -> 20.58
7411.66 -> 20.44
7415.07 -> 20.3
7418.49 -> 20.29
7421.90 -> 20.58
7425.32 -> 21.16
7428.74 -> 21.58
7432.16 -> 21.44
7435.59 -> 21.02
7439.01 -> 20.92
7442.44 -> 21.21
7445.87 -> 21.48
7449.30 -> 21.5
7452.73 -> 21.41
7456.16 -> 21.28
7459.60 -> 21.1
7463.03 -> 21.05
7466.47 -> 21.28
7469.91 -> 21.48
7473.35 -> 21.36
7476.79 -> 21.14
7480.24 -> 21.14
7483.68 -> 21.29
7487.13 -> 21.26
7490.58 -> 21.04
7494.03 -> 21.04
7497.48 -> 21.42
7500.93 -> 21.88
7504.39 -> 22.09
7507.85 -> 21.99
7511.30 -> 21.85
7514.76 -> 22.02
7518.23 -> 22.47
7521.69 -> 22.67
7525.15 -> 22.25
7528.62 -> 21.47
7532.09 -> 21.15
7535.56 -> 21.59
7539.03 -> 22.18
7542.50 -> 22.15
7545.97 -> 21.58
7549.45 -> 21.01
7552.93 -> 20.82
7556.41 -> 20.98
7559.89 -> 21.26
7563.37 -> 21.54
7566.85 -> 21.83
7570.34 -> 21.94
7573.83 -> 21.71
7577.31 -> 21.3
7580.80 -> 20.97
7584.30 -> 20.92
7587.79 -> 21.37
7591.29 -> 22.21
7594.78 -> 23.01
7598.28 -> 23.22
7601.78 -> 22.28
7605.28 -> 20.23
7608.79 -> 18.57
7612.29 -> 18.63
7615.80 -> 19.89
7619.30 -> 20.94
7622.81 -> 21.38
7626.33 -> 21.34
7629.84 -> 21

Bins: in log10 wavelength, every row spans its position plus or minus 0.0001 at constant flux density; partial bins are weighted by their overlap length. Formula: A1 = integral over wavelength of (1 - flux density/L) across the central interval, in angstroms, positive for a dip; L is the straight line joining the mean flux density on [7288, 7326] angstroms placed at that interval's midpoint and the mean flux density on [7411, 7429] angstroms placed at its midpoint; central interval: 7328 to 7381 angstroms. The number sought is -1.3 angstroms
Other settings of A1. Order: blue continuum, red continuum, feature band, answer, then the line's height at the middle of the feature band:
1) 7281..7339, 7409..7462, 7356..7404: -0.5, 21.3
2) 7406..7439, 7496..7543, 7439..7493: 0.2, 21.3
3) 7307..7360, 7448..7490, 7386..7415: 0.5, 21.7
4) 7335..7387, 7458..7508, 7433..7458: 0.2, 21.5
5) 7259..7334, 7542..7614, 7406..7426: 0.8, 21.4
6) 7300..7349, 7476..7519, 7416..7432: 0.7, 21.8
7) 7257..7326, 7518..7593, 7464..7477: 0.1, 21.5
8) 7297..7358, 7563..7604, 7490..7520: 0.2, 21.9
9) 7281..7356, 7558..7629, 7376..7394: -0.4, 21.7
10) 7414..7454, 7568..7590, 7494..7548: -1.6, 21.3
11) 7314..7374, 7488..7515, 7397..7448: 1.9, 21.7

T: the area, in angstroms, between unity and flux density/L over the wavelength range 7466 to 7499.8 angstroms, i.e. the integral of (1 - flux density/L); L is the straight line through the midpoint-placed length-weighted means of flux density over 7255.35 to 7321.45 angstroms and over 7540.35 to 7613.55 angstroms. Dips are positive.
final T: 0.1 angstroms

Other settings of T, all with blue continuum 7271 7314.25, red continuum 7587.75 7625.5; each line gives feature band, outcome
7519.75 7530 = -0.5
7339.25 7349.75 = -0.5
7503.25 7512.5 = -0.4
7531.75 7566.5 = -0.6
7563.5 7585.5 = -0.4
